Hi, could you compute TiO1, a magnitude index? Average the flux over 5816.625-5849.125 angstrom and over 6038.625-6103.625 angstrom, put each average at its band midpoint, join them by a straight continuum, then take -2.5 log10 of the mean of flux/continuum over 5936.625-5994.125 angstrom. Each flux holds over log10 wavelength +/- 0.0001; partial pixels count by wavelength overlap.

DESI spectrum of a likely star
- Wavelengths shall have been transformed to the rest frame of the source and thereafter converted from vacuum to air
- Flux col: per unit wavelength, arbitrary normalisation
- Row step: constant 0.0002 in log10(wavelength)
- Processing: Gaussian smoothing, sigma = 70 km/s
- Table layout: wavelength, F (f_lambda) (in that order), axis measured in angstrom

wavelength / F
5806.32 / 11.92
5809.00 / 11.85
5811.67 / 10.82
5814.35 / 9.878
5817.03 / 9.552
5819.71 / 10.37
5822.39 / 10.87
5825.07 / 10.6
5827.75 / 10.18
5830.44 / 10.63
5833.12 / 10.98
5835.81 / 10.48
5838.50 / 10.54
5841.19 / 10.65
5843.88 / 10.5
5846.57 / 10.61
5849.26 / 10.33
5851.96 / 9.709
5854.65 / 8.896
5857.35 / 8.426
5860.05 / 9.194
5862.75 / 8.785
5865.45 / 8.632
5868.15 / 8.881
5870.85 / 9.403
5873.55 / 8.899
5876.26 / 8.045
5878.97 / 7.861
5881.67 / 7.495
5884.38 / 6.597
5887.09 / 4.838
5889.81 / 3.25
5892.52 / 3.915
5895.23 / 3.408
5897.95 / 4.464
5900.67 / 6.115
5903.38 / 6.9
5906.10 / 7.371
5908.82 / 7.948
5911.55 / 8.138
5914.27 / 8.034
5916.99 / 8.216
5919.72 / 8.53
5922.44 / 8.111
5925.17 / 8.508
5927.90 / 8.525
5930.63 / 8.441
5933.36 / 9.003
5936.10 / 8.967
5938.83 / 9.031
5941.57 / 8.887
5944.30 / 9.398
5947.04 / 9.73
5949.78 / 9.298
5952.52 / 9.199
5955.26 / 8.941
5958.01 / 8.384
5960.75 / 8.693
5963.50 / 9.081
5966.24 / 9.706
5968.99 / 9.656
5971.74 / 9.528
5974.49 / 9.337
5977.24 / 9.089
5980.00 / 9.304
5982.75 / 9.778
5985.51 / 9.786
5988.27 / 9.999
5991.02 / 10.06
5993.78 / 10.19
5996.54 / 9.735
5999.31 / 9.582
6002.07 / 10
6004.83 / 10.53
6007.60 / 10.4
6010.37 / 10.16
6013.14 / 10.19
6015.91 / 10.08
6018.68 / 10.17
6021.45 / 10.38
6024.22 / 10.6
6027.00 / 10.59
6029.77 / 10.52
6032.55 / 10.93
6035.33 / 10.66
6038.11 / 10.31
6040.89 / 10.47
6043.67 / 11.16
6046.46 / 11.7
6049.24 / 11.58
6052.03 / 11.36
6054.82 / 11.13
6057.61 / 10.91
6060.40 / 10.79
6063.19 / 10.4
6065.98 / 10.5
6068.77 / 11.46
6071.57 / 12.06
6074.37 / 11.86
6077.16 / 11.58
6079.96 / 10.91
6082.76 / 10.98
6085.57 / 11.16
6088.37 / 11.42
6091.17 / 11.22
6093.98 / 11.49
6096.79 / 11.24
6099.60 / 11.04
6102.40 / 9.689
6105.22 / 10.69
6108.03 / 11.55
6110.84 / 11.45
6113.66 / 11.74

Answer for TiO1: 0.16 mag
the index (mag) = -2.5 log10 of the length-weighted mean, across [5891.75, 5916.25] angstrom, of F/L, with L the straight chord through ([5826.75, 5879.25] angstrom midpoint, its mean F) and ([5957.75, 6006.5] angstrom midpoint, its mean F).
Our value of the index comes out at 0.45 mag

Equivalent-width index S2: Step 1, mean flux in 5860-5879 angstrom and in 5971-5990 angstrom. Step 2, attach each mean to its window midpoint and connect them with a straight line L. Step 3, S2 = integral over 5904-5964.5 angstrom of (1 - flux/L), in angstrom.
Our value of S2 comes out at 3.9 angstrom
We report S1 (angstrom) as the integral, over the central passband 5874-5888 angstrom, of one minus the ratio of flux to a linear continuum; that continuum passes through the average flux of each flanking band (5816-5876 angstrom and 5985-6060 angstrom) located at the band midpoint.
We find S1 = 3.9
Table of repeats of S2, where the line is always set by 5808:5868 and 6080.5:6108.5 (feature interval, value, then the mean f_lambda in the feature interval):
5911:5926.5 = 3.2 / 8.27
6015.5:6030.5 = 0.5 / 10.4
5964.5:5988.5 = 2.4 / 9.55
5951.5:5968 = 2.4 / 9.01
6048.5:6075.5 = -0.7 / 11.2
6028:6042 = 0.3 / 10.6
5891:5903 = 6.6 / 4.66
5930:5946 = 2.2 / 8.99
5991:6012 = 1.2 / 10.1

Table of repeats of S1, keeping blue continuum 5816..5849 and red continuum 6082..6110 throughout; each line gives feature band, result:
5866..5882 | 3.2 angstrom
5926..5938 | 2.2 angstrom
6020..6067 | 0.5 angstrom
